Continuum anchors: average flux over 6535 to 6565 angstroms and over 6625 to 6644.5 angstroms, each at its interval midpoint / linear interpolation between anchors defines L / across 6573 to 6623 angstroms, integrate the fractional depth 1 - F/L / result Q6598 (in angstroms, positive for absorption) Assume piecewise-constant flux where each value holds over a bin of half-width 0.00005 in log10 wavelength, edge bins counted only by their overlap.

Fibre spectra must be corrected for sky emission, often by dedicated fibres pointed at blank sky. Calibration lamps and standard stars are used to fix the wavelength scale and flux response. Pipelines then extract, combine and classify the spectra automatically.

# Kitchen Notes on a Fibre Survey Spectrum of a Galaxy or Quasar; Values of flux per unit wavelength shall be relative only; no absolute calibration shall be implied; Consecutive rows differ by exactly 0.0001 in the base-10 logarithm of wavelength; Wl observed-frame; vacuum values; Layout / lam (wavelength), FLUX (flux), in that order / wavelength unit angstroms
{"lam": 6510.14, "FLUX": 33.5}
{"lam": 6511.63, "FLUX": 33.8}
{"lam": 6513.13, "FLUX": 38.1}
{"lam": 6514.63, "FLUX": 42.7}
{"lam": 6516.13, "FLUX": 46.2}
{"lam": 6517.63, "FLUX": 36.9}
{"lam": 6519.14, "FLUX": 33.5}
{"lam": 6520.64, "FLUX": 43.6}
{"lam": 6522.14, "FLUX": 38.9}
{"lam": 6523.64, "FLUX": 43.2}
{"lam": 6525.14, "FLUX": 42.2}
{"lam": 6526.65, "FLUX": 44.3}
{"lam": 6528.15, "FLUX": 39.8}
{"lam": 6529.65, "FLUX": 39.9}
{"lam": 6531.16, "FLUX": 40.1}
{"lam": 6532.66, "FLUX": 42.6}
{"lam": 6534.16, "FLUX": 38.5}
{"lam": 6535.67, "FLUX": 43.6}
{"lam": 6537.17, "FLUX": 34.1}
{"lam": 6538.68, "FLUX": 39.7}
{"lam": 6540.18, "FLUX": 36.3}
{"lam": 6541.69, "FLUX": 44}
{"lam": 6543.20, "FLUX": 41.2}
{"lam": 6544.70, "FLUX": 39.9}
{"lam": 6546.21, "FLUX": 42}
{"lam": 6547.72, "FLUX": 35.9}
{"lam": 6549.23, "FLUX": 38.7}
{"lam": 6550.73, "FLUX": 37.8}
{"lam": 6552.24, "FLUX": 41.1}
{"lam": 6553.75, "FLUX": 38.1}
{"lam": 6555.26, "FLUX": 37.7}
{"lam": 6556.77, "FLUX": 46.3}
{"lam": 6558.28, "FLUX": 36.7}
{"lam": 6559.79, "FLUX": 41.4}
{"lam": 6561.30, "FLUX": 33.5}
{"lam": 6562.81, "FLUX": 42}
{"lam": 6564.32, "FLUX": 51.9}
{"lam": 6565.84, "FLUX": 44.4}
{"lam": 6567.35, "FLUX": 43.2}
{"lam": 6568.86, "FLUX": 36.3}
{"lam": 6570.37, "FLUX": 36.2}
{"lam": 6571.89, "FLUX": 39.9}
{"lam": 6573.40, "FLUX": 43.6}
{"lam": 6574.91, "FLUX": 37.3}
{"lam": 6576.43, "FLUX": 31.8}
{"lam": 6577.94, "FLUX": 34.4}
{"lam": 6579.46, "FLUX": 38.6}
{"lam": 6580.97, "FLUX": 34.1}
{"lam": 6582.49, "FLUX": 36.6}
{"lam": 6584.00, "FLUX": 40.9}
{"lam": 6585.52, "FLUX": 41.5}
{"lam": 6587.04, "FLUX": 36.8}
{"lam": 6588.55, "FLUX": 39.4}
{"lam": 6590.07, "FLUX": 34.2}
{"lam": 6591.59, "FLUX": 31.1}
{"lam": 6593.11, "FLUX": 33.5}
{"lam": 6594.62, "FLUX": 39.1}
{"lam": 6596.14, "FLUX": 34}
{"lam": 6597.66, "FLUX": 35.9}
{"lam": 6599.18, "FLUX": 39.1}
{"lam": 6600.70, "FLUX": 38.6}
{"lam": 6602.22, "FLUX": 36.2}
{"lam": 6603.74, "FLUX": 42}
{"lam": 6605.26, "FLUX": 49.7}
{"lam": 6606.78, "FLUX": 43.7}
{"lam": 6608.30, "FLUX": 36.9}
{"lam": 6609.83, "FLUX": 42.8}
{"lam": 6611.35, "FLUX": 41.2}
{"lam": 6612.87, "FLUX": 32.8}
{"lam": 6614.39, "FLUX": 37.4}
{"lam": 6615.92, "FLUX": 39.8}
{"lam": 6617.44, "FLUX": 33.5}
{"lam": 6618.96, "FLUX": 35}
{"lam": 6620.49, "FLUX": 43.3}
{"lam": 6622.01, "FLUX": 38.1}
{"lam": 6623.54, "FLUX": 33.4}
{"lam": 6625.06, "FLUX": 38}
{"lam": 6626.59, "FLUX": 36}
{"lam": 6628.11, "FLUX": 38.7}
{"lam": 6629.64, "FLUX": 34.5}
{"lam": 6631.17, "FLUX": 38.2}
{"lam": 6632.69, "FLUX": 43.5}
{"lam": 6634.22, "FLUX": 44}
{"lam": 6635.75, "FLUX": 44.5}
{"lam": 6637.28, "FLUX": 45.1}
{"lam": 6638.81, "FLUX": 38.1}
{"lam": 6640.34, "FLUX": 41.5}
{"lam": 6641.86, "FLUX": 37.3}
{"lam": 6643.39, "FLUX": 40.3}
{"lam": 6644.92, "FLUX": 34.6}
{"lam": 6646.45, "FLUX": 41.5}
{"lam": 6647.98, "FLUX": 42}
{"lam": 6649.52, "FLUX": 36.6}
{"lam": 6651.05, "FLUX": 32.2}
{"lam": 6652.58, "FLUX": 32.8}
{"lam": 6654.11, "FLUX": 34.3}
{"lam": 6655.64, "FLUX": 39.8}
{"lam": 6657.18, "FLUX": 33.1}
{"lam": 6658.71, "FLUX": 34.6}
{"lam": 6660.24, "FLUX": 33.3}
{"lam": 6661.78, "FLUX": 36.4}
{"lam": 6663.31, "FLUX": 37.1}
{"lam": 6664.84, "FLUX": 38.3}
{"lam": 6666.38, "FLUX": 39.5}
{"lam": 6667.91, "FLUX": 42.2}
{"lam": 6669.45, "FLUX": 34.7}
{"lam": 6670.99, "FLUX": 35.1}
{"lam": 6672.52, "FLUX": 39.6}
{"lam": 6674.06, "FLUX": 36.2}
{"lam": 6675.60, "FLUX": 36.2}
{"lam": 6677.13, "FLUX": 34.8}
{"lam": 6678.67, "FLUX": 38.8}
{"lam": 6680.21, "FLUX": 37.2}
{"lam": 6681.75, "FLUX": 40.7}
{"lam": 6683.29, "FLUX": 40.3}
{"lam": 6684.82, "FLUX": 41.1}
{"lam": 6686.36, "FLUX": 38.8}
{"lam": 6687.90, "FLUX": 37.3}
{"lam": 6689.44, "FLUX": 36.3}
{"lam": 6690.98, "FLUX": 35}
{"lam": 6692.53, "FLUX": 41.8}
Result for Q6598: 2.6 angstroms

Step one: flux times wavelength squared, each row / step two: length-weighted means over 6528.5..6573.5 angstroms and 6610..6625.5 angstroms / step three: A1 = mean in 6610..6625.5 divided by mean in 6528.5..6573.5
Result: 1.0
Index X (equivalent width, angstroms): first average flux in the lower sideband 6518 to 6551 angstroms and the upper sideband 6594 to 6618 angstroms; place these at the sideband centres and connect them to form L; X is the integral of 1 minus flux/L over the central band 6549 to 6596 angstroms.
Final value 1.0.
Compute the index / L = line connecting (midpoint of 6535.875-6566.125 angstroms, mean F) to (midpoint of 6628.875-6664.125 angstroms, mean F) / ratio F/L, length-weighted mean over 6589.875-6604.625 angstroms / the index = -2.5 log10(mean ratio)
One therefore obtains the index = 0.07 mag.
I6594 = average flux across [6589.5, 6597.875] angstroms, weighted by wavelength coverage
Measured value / 34.6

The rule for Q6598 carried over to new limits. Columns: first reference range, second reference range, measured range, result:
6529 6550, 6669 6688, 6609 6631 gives 0.66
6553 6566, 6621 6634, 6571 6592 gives 1.51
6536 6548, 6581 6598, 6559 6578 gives -1.02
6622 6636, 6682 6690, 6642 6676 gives 1.76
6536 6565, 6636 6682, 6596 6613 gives -0.50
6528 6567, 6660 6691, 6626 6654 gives -0.32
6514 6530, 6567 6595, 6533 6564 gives -0.28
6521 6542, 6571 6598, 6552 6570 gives -1.17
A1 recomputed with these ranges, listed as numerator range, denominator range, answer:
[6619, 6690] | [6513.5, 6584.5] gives 0.99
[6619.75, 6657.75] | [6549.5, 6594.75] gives 1.02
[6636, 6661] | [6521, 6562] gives 0.97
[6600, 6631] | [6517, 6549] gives 0.99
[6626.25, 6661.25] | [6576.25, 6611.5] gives 1.02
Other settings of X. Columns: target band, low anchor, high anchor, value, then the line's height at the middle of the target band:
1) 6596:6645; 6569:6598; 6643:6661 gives -3.6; 36.5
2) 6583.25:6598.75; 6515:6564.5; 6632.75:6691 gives 1.0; 39.3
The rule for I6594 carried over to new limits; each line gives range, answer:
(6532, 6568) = 40.4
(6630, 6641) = 41.8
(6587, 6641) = 38.6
